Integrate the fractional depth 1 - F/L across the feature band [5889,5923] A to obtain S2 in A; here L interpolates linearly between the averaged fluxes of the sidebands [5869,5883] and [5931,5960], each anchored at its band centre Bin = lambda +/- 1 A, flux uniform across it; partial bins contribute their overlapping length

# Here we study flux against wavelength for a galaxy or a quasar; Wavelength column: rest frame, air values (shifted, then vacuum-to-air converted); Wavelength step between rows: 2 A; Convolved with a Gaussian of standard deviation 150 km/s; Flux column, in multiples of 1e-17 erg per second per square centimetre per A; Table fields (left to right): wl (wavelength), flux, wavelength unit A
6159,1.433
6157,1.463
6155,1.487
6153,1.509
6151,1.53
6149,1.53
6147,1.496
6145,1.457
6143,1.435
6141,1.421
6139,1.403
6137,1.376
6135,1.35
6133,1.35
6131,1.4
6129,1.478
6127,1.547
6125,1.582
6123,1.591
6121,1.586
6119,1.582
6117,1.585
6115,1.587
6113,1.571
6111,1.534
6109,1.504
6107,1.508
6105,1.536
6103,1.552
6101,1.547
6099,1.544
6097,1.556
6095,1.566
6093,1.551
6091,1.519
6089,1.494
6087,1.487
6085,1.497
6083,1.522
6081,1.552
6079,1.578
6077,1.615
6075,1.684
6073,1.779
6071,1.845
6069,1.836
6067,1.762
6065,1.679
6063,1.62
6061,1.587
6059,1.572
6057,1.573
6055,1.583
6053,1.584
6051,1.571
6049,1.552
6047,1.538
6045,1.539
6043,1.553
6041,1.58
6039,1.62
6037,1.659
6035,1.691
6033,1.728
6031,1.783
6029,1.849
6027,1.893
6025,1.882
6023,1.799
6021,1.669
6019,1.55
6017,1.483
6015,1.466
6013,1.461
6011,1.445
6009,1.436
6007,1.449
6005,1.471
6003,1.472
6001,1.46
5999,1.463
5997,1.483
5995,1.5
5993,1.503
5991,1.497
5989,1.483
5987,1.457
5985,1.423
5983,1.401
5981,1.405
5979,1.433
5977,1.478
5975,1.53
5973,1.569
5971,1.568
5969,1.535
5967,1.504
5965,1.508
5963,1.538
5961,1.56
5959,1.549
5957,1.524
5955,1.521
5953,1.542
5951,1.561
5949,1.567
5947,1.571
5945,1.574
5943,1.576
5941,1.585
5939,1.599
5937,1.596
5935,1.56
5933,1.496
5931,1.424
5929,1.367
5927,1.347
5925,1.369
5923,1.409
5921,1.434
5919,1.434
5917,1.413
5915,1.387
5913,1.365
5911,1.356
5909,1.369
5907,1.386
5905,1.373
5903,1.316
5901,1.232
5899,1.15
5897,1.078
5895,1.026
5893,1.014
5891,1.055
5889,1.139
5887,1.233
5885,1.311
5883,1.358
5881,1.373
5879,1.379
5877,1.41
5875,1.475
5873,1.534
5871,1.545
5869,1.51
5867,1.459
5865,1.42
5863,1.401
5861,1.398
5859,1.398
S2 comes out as 5.0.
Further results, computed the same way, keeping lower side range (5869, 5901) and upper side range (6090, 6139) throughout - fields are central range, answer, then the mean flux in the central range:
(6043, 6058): -1.1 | 1.56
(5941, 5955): -2.3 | 1.56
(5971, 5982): -0.9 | 1.49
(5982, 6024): -2.8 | 1.49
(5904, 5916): -0.6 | 1.37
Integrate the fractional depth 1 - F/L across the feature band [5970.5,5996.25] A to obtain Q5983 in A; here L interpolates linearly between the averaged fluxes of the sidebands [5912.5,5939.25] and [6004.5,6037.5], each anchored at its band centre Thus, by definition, 1.3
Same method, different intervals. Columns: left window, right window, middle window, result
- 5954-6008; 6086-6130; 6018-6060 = -3.9 A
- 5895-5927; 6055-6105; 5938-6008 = -4.1 A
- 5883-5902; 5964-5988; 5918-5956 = -5.0 A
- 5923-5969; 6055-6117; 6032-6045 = -0.5 A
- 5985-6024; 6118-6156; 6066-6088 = -2.4 A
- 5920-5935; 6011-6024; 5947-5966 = -1.0 A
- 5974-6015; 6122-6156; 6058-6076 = -3.0 A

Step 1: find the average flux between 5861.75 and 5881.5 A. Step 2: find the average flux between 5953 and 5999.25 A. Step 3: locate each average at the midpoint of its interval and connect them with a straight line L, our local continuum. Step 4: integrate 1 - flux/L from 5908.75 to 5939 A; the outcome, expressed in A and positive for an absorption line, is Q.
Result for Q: 1.0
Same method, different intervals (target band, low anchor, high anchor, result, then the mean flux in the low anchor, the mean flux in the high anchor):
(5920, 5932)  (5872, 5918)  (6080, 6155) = -0.6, 1.29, 1.51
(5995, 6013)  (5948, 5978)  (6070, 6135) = 0.9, 1.54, 1.55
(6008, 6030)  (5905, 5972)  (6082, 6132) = -1.7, 1.49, 1.54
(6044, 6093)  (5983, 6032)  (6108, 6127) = -1.4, 1.55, 1.57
